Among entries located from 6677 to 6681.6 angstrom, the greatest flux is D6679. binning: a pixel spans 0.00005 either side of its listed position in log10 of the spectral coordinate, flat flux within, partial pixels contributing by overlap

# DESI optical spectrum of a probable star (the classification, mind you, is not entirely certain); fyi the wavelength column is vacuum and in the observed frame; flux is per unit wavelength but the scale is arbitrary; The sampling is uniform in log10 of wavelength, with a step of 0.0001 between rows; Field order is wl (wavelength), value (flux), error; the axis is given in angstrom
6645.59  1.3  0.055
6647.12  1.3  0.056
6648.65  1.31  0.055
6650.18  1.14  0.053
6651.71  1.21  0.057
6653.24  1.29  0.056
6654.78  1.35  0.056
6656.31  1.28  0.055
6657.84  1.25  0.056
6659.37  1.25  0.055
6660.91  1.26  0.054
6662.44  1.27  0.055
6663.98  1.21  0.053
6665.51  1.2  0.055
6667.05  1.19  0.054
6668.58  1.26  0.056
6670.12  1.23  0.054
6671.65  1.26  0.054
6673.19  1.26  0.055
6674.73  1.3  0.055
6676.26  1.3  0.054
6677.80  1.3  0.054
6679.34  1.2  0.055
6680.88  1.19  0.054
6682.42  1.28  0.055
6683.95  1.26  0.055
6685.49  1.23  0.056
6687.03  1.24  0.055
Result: 1.3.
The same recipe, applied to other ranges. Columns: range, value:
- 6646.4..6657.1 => 1.35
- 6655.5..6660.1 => 1.28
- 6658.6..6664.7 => 1.27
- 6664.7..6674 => 1.26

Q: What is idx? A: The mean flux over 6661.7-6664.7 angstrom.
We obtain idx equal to 1.24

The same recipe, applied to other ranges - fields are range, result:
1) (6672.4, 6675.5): 1.28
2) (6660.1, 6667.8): 1.22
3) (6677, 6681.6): 1.23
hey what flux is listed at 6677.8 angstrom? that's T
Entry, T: 1.3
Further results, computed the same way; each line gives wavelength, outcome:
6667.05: 1.19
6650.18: 1.14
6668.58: 1.26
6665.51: 1.2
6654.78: 1.35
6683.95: 1.26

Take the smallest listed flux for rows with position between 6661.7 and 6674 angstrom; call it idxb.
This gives 1.19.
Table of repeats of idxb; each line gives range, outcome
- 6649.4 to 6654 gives 1.14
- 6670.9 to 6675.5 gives 1.26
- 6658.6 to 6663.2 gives 1.25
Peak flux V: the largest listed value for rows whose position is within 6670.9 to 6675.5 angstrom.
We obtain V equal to 1.3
